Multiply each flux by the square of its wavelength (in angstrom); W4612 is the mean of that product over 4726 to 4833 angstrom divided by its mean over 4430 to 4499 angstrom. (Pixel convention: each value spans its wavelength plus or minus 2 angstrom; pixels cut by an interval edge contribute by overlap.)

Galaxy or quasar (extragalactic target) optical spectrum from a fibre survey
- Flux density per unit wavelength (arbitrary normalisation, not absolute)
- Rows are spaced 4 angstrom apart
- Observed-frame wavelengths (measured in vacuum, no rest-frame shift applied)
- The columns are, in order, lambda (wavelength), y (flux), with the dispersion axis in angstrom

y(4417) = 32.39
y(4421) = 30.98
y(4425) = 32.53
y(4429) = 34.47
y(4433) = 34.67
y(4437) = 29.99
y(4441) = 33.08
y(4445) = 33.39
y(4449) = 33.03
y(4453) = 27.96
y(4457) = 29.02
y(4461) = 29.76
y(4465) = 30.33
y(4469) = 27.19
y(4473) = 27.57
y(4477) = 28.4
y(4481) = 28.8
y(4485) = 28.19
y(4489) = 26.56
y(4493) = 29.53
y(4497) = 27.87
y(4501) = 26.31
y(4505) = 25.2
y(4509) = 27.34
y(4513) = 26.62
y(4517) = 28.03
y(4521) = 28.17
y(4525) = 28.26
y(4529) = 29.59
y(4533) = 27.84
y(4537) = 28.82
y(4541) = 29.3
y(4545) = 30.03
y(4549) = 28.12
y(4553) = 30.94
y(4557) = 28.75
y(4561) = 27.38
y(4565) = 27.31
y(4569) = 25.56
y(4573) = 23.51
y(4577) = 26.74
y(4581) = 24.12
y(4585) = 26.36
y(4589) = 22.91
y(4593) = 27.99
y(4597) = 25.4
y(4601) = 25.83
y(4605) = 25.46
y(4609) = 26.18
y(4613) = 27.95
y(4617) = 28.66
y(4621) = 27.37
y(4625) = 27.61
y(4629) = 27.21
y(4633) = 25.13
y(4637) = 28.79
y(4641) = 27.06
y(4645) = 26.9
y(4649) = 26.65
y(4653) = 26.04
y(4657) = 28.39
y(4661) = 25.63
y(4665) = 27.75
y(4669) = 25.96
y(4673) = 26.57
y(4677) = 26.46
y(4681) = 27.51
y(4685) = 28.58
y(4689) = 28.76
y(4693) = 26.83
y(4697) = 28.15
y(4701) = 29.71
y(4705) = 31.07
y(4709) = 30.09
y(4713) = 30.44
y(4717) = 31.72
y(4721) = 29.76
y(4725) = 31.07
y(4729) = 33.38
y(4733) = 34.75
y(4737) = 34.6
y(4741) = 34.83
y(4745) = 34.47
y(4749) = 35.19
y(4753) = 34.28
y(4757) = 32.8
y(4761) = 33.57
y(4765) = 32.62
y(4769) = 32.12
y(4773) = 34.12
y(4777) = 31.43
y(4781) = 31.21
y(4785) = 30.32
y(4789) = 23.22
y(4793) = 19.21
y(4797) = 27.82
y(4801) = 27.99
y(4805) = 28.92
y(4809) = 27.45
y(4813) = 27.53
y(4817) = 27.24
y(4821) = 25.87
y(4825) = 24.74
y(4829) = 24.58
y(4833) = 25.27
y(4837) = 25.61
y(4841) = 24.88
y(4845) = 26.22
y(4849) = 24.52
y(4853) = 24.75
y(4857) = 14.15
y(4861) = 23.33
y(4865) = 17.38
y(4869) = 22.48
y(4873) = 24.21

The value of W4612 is 1.2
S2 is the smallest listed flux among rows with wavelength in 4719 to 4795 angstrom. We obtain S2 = 19.21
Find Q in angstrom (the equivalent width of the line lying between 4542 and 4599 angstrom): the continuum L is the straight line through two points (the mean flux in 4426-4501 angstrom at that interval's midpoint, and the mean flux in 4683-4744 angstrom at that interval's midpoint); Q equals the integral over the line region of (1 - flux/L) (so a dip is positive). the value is 6.6 angstrom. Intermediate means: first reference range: 29.9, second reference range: 31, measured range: 26.8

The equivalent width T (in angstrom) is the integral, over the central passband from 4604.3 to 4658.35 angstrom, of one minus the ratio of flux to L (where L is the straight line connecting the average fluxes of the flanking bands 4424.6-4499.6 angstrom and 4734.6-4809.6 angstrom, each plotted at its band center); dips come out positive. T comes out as 6.03 angstrom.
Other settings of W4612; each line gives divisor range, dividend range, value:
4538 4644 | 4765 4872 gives 1.06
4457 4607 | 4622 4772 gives 1.17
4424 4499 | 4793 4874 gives 0.96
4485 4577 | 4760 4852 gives 1.12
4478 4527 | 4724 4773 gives 1.36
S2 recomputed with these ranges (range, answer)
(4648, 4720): 25.63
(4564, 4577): 23.51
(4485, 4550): 25.2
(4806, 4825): 24.74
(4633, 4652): 25.13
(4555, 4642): 22.91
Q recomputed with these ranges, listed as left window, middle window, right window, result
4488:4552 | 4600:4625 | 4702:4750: 2.5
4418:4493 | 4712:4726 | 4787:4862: -2.3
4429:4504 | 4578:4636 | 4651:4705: 3.9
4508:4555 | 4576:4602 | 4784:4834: 2.3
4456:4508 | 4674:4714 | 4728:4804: 2.5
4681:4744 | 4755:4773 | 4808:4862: -3.0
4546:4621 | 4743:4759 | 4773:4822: -3.9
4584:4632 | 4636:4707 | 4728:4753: 6.5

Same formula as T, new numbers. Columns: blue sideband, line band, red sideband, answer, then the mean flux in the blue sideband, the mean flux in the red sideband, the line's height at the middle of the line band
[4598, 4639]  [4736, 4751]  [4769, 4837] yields -4.1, 27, 27.4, 27.3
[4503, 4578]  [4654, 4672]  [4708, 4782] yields 2.3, 27.8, 32.8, 30.8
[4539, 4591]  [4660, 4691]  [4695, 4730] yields 2.6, 27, 30.5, 29.6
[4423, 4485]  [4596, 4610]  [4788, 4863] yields 1.3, 30.6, 24.9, 28.3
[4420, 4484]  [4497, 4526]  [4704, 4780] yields 3.7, 30.7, 32.8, 31.1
